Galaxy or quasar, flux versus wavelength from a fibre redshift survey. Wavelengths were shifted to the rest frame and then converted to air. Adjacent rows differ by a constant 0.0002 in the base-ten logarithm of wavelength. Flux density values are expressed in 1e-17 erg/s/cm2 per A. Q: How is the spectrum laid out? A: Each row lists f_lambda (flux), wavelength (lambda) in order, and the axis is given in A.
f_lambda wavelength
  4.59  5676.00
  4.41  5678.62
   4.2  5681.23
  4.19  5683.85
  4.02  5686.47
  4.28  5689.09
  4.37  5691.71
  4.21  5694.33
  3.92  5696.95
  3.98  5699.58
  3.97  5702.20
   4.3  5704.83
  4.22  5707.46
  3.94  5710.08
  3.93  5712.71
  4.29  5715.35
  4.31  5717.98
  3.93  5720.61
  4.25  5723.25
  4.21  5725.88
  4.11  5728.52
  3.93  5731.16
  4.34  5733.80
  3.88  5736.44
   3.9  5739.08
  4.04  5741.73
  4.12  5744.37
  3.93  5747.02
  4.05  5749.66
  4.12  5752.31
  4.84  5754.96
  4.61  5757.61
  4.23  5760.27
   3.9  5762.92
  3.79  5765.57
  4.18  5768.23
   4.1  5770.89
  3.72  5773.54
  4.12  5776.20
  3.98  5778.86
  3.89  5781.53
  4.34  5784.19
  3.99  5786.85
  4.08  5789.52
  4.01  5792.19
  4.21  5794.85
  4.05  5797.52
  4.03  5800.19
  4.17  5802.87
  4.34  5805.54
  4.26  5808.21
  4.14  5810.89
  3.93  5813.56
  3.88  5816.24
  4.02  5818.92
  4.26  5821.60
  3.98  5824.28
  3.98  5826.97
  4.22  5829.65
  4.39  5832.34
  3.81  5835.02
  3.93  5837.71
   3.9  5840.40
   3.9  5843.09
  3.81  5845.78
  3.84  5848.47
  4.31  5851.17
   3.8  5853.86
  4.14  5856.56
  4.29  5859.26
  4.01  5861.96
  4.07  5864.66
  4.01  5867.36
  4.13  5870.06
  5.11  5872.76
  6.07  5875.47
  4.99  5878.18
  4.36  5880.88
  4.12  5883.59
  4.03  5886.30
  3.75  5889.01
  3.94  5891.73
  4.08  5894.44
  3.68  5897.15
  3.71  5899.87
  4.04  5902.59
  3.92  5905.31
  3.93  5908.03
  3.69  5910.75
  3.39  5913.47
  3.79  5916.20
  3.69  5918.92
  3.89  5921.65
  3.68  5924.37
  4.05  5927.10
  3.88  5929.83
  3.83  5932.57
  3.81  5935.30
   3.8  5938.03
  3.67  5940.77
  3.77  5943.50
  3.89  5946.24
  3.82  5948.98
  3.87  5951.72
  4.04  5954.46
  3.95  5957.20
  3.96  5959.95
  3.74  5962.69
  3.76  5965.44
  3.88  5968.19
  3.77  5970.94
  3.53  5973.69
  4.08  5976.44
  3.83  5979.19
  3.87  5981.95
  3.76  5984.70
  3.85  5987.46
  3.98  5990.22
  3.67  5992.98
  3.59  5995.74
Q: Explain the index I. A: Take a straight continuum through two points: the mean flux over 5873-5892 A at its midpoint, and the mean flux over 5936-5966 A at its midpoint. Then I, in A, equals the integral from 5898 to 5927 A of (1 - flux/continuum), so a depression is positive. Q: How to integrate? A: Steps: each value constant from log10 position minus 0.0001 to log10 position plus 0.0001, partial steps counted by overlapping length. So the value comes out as 3.1 A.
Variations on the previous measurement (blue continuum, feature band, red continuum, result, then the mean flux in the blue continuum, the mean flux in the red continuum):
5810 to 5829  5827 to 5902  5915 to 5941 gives -4.1 A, 4.03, 3.82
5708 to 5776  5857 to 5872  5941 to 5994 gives -0.7 A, 4.11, 3.84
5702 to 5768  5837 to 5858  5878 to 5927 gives 0.1 A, 4.13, 3.9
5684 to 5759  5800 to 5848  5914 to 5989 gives -0.6 A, 4.14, 3.83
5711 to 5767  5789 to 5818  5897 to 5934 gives -0.7 A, 4.13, 3.8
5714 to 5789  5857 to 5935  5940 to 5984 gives -2.9 A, 4.11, 3.84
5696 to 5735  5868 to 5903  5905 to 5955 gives -4.0 A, 4.11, 3.81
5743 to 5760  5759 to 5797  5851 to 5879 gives 2.4 A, 4.27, 4.44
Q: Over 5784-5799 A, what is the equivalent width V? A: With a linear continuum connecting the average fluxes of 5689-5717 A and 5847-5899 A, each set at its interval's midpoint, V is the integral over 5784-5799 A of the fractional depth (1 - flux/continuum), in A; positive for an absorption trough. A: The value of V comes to 0.3 A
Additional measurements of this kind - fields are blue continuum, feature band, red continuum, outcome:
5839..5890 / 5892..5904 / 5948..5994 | 0.7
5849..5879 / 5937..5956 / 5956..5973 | 0.5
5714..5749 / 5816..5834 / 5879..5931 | -0.6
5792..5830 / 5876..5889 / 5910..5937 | -1.8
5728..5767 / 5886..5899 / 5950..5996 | 0.2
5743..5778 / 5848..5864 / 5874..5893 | 1.2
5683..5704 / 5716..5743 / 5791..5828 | 0.1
